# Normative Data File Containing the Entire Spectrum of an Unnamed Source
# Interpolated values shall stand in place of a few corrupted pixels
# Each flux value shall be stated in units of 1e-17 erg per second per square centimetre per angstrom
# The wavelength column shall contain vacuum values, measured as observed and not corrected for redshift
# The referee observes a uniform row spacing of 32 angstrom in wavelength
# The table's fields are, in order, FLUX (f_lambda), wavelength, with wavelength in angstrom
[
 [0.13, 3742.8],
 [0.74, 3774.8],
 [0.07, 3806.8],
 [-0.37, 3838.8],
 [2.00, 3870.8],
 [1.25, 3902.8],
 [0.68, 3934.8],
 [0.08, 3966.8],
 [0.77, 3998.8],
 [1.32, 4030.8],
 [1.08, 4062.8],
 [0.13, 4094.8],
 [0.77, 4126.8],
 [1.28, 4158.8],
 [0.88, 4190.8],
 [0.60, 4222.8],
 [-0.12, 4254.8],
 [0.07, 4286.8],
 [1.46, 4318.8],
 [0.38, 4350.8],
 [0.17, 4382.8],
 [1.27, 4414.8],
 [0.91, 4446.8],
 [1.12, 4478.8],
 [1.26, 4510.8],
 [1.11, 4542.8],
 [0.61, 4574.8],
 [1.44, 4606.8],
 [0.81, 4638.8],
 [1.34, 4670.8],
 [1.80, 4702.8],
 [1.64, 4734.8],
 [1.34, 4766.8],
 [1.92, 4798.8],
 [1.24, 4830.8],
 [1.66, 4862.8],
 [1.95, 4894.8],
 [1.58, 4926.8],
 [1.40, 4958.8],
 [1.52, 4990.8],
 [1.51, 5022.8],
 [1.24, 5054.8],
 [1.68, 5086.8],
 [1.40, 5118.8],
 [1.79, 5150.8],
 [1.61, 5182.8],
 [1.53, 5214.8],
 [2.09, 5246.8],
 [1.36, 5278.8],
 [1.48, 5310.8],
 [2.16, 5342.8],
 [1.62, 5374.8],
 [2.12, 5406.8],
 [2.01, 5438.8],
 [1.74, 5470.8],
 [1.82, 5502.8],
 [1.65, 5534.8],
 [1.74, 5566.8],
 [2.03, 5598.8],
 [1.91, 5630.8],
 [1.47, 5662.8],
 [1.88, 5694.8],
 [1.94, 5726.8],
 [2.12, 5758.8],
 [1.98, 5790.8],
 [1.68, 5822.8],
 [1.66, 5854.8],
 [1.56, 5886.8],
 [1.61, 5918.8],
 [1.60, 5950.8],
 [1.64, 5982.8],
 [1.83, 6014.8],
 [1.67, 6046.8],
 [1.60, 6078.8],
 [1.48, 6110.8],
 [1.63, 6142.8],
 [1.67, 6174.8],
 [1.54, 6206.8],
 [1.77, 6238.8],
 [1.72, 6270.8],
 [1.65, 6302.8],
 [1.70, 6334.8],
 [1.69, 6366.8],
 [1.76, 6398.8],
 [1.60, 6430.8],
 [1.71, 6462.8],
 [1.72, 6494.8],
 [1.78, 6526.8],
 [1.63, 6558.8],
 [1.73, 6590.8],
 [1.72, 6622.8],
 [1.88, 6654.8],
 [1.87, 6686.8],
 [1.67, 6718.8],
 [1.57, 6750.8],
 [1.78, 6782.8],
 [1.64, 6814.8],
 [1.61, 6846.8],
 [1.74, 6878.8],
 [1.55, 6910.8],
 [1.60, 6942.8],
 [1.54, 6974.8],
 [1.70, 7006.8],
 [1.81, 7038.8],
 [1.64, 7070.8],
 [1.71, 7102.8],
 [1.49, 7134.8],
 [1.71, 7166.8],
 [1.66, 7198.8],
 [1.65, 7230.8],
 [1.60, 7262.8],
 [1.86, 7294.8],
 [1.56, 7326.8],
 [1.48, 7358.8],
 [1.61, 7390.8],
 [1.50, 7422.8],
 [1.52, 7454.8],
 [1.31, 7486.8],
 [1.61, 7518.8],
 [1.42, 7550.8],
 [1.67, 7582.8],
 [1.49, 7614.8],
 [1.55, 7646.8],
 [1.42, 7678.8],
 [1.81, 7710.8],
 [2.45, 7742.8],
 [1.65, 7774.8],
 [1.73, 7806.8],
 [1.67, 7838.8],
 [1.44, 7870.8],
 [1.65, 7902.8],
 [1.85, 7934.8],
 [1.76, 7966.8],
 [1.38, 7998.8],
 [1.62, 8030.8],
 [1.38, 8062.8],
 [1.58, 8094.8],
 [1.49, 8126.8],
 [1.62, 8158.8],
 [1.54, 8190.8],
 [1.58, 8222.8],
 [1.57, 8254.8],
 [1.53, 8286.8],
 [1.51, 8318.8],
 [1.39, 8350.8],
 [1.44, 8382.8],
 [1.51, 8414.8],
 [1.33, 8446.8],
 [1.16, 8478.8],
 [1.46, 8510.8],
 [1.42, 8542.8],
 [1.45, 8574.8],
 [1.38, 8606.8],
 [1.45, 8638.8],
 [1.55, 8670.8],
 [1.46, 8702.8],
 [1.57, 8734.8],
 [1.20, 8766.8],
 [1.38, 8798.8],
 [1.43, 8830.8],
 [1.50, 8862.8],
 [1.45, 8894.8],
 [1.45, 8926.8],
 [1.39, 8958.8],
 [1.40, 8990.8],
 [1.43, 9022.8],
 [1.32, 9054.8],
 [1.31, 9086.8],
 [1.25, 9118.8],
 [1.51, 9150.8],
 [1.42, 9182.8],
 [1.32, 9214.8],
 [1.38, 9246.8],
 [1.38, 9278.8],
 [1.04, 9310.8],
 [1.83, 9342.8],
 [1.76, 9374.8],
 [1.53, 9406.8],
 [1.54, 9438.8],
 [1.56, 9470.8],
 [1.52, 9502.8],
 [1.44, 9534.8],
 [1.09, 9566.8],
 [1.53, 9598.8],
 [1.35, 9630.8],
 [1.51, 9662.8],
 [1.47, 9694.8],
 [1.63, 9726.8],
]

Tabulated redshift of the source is 0.177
